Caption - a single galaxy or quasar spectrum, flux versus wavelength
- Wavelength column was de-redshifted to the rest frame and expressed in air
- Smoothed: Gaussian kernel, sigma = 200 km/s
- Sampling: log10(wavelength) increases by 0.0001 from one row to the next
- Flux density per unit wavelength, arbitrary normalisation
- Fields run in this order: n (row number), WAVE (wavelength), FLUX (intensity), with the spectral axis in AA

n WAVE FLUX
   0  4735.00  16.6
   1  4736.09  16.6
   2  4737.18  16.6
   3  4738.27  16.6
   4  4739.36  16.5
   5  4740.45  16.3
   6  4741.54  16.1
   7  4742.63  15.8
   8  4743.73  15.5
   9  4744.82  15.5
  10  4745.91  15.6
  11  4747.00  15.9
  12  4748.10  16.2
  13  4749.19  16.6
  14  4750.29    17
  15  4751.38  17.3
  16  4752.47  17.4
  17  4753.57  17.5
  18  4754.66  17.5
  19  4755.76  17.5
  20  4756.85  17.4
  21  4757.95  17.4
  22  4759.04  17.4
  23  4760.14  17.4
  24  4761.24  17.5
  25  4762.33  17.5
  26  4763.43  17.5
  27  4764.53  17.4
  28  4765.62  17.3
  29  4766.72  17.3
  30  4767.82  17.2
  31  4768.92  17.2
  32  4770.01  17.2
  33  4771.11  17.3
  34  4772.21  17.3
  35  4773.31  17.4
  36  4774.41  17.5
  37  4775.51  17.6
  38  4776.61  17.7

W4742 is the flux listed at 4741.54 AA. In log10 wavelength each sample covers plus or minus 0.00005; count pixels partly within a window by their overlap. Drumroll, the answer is 16.1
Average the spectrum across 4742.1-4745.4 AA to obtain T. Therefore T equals 15.6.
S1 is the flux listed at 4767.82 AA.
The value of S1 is 17.2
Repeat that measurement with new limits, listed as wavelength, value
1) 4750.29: 17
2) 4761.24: 17.5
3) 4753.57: 17.5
